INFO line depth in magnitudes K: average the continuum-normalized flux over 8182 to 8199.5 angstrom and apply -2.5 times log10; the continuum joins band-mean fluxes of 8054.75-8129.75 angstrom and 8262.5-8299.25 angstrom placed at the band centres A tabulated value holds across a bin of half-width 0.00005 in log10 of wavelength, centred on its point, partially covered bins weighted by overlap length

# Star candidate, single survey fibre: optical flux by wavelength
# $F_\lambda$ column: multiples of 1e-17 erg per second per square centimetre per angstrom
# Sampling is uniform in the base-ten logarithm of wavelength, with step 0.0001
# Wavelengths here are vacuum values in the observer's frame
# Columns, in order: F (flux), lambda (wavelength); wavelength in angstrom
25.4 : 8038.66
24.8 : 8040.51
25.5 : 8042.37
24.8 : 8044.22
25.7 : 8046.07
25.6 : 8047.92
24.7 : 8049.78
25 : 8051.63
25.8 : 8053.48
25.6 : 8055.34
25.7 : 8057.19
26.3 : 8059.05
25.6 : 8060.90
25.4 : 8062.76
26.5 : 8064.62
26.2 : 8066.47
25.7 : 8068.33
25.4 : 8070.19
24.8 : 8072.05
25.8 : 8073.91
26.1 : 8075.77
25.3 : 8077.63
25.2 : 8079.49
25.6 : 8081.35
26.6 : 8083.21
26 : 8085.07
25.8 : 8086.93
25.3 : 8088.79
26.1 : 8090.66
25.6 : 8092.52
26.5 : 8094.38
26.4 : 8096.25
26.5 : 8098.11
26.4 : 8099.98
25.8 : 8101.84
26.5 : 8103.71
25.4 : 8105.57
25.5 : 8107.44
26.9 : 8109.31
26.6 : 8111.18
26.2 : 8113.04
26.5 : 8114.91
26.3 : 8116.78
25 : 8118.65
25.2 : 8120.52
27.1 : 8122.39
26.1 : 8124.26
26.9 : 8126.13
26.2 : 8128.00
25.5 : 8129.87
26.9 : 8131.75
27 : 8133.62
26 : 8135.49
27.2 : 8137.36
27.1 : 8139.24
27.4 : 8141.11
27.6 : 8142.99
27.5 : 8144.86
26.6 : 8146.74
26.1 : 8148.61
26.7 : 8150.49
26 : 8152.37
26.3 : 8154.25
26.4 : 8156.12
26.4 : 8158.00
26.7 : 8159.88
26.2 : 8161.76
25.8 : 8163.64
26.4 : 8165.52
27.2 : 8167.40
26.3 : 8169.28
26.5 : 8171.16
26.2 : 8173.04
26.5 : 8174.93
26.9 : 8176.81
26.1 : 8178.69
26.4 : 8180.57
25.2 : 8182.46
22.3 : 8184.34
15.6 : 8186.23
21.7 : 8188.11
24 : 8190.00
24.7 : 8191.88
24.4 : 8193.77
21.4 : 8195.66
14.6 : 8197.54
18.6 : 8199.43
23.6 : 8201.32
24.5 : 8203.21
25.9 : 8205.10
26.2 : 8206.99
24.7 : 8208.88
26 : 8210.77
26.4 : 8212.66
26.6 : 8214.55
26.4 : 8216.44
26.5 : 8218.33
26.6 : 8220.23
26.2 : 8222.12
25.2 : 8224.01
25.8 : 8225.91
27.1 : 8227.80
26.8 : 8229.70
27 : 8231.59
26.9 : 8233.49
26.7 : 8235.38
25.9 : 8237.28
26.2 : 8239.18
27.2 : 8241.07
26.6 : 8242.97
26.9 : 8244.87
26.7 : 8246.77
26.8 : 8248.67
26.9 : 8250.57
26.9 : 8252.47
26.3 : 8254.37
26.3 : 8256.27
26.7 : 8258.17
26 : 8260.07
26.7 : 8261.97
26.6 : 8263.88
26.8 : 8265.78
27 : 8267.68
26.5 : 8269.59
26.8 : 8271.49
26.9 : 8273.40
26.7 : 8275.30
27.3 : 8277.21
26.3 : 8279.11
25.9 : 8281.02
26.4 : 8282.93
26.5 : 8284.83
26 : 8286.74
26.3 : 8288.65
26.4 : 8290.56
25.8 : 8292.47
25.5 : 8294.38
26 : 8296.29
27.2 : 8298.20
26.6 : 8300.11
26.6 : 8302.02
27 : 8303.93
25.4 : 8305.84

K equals 0.23 mag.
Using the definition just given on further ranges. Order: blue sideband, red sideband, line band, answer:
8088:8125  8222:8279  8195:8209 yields 0.184 mag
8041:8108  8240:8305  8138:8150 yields -0.041 mag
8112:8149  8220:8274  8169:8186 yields 0.050 mag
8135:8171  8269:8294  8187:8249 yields 0.058 mag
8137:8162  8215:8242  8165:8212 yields 0.109 mag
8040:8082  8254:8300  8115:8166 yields -0.025 mag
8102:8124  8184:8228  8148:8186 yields -0.046 mag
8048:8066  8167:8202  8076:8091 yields -0.023 mag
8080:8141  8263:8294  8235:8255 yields -0.008 mag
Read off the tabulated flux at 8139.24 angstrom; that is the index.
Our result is 27.1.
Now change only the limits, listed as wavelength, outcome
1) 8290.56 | 26.4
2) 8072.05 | 24.8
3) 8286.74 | 26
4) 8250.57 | 26.9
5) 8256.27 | 26.3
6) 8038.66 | 25.4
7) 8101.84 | 25.8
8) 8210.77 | 26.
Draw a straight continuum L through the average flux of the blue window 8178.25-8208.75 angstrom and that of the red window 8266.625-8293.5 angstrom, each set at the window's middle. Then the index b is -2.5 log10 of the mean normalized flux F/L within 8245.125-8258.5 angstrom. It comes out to -0.06 mag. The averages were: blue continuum 22.8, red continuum 26.5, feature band 26.7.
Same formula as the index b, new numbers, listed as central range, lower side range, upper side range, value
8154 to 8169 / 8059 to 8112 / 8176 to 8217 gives -0.09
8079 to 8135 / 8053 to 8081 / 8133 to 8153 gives 0.01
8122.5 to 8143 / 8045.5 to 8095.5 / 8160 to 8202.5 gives -0.08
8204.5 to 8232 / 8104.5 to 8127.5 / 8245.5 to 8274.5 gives 0.01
